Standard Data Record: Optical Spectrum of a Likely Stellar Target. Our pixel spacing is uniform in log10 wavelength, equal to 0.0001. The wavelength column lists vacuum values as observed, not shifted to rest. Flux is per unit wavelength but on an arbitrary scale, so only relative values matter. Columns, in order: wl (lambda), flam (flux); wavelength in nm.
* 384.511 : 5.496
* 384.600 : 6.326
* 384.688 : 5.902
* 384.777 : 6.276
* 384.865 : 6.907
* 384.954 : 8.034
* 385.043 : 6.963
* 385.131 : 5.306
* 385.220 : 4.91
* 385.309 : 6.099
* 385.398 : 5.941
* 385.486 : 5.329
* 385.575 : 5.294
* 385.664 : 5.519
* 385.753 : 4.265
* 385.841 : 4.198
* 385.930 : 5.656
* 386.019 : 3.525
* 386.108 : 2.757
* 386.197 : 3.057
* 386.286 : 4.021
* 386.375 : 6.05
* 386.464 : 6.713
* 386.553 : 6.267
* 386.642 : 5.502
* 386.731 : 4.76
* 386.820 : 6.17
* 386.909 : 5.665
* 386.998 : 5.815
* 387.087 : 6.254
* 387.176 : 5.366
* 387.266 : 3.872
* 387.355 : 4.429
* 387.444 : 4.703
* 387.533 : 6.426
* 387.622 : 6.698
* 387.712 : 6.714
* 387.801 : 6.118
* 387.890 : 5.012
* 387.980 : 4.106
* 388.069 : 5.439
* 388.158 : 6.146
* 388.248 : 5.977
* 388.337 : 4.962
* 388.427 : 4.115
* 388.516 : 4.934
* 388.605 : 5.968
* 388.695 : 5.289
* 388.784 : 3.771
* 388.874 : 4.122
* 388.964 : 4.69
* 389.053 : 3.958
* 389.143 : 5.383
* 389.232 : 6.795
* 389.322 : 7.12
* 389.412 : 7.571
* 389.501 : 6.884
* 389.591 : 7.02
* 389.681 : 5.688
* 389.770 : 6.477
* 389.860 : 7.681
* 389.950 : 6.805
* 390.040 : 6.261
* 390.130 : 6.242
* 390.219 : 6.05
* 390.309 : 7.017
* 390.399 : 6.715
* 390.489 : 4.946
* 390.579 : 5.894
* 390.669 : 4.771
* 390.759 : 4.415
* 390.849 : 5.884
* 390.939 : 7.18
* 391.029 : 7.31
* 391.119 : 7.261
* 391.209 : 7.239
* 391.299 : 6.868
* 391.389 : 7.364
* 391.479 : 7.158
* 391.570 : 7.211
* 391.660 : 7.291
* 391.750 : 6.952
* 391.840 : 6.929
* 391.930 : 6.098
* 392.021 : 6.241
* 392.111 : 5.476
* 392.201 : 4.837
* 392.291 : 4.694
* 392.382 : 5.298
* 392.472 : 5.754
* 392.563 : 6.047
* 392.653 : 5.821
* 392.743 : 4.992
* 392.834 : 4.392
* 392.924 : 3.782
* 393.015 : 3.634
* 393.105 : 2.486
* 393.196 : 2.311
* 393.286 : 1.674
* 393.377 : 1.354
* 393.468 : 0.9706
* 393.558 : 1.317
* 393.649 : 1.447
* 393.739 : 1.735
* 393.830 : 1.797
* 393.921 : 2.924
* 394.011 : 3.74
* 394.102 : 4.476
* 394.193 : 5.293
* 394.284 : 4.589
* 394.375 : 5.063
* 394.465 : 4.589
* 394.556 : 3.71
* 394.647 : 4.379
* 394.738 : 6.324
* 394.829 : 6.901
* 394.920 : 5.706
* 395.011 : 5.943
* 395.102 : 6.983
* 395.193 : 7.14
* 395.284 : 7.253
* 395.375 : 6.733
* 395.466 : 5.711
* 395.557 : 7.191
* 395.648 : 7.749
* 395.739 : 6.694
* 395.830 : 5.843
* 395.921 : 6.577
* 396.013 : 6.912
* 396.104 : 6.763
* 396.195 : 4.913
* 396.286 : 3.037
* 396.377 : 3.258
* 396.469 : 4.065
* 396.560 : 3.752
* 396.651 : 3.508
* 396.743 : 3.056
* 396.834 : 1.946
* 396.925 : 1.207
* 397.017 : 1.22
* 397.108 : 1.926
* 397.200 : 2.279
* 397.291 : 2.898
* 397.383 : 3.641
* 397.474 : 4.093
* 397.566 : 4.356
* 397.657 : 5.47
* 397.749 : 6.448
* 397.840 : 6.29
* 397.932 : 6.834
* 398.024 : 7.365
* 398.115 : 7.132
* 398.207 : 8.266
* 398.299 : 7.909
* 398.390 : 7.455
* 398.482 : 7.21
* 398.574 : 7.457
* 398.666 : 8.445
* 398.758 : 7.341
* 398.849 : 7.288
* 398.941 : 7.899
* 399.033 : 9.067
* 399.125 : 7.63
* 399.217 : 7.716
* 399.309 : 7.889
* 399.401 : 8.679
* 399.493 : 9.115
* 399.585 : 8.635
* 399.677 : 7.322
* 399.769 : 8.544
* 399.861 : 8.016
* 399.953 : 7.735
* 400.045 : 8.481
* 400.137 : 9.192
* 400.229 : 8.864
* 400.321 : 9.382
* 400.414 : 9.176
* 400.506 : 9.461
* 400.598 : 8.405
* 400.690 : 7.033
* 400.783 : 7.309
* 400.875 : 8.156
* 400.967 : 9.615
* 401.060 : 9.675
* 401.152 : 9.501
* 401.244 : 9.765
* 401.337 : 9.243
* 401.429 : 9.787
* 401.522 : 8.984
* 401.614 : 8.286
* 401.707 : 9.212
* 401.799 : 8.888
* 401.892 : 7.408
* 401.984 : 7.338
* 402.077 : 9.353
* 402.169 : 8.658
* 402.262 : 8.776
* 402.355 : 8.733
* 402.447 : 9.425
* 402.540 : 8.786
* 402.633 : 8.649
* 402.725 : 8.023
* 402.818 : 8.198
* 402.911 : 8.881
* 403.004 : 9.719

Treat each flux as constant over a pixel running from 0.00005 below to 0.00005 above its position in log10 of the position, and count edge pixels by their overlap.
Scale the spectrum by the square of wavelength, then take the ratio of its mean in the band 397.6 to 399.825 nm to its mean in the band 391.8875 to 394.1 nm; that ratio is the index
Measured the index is 2.12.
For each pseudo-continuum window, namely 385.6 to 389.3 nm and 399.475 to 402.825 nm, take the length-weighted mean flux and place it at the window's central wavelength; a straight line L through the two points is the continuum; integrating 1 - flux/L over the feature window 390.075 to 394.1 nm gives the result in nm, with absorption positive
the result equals 0.82 nm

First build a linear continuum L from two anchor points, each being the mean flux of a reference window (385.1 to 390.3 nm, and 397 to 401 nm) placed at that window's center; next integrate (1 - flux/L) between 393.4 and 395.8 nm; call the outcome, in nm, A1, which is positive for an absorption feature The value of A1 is 0.63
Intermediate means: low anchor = 5.49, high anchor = 7.19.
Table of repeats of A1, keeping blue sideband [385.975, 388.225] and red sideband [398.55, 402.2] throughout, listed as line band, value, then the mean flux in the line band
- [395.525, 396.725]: 0.34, 5.33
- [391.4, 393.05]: 0.19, 5.74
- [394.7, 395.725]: 0.08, 6.7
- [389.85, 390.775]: 0.00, 6.06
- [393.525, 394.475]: 0.50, 3.34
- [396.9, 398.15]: 0.55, 4.4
